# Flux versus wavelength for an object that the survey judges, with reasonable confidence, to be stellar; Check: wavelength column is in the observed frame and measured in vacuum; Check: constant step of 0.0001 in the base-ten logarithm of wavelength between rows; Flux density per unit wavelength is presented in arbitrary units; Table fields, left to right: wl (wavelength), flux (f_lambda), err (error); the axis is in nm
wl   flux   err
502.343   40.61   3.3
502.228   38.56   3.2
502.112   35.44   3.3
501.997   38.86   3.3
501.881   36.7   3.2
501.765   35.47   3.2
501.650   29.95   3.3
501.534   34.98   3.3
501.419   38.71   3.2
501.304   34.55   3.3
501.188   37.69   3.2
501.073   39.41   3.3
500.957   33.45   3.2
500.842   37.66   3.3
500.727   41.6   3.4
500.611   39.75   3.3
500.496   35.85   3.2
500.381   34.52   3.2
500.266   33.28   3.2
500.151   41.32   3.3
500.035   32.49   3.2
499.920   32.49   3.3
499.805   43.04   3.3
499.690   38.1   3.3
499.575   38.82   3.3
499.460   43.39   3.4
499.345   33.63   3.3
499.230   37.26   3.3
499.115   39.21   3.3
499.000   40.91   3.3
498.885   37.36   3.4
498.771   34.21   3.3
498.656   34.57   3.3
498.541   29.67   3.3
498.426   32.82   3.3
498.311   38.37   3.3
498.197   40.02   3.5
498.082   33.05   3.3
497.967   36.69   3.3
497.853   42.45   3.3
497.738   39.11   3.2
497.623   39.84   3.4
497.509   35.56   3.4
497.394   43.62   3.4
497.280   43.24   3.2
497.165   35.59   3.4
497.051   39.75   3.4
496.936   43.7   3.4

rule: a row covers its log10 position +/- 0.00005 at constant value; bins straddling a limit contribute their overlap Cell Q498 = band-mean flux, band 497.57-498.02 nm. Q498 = 39.5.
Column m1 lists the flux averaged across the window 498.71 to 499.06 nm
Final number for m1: 37.5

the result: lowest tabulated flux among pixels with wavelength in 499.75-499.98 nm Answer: 32.49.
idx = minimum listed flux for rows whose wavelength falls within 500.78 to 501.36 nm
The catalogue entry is 33.45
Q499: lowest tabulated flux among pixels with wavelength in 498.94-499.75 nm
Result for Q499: 33.63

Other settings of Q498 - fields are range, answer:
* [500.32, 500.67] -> 36.7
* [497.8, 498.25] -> 38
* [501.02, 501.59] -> 37.1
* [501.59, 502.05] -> 35.1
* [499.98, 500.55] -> 35.5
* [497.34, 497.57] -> 39.6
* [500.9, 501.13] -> 36.3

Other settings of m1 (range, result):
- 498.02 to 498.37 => 37.1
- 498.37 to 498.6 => 31.2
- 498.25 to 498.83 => 34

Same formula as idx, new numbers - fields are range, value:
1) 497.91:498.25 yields 33.05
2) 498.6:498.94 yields 34.21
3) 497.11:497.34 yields 35.59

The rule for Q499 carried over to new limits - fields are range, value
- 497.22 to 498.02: 35.56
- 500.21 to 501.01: 33.28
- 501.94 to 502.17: 35.44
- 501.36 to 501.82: 29.95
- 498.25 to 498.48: 32.82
